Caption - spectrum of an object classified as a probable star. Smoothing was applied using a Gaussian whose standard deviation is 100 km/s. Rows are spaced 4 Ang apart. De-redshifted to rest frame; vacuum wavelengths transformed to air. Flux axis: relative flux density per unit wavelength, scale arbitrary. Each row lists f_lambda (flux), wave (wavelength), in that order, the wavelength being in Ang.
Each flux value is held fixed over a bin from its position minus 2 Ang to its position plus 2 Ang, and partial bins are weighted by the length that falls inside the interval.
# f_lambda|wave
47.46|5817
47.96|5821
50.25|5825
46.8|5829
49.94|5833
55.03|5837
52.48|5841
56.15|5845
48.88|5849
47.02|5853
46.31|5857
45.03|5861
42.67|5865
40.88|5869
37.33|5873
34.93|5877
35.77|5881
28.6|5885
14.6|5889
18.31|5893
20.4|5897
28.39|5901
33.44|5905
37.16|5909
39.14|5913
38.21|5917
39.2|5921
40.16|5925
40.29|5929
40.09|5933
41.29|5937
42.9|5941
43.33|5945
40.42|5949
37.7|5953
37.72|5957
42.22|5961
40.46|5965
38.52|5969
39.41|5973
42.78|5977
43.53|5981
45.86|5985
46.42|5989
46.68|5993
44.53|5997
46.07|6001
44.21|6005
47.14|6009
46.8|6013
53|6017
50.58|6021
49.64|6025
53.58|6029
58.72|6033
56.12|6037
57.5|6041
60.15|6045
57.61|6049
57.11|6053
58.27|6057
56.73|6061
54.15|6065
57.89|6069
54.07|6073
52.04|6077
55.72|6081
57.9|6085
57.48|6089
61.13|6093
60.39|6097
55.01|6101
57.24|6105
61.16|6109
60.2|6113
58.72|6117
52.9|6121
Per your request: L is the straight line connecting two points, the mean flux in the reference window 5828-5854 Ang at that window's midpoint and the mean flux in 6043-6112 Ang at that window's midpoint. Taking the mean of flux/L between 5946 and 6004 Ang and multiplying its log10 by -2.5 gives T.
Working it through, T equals 0.278 mag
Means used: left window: 51.2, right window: 57.3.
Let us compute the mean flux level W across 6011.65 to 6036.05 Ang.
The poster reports 52.4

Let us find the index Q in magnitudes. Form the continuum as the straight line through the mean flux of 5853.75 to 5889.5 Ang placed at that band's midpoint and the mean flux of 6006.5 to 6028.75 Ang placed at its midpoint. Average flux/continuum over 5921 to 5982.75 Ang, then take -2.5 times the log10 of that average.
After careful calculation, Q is 0.09 mag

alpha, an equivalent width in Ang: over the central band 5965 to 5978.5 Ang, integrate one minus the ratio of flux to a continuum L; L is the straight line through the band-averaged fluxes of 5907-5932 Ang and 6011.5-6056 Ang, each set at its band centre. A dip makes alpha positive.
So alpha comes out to 1.8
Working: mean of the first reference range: 39.1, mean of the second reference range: 54.8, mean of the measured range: 40.2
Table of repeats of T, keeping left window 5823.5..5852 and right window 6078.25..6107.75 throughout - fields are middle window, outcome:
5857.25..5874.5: 0.228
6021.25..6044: 0.024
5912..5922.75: 0.344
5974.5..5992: 0.227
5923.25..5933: 0.311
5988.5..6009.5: 0.208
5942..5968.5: 0.322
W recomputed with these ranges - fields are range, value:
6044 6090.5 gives 56.5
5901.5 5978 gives 39.4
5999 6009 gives 45.5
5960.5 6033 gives 46.1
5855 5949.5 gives 36.1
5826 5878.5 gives 46.6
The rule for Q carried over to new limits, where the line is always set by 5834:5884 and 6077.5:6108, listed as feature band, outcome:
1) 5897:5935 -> 0.30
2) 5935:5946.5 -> 0.16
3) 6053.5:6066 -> -0.02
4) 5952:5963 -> 0.27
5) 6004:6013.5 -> 0.15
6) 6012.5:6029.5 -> 0.06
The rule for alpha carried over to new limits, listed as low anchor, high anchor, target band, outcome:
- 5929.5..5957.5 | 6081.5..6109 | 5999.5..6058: -2.8 Ang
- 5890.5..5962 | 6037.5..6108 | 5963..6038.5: 0.1 Ang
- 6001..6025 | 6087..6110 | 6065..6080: 0.2 Ang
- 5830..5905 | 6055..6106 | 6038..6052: -1.1 Ang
